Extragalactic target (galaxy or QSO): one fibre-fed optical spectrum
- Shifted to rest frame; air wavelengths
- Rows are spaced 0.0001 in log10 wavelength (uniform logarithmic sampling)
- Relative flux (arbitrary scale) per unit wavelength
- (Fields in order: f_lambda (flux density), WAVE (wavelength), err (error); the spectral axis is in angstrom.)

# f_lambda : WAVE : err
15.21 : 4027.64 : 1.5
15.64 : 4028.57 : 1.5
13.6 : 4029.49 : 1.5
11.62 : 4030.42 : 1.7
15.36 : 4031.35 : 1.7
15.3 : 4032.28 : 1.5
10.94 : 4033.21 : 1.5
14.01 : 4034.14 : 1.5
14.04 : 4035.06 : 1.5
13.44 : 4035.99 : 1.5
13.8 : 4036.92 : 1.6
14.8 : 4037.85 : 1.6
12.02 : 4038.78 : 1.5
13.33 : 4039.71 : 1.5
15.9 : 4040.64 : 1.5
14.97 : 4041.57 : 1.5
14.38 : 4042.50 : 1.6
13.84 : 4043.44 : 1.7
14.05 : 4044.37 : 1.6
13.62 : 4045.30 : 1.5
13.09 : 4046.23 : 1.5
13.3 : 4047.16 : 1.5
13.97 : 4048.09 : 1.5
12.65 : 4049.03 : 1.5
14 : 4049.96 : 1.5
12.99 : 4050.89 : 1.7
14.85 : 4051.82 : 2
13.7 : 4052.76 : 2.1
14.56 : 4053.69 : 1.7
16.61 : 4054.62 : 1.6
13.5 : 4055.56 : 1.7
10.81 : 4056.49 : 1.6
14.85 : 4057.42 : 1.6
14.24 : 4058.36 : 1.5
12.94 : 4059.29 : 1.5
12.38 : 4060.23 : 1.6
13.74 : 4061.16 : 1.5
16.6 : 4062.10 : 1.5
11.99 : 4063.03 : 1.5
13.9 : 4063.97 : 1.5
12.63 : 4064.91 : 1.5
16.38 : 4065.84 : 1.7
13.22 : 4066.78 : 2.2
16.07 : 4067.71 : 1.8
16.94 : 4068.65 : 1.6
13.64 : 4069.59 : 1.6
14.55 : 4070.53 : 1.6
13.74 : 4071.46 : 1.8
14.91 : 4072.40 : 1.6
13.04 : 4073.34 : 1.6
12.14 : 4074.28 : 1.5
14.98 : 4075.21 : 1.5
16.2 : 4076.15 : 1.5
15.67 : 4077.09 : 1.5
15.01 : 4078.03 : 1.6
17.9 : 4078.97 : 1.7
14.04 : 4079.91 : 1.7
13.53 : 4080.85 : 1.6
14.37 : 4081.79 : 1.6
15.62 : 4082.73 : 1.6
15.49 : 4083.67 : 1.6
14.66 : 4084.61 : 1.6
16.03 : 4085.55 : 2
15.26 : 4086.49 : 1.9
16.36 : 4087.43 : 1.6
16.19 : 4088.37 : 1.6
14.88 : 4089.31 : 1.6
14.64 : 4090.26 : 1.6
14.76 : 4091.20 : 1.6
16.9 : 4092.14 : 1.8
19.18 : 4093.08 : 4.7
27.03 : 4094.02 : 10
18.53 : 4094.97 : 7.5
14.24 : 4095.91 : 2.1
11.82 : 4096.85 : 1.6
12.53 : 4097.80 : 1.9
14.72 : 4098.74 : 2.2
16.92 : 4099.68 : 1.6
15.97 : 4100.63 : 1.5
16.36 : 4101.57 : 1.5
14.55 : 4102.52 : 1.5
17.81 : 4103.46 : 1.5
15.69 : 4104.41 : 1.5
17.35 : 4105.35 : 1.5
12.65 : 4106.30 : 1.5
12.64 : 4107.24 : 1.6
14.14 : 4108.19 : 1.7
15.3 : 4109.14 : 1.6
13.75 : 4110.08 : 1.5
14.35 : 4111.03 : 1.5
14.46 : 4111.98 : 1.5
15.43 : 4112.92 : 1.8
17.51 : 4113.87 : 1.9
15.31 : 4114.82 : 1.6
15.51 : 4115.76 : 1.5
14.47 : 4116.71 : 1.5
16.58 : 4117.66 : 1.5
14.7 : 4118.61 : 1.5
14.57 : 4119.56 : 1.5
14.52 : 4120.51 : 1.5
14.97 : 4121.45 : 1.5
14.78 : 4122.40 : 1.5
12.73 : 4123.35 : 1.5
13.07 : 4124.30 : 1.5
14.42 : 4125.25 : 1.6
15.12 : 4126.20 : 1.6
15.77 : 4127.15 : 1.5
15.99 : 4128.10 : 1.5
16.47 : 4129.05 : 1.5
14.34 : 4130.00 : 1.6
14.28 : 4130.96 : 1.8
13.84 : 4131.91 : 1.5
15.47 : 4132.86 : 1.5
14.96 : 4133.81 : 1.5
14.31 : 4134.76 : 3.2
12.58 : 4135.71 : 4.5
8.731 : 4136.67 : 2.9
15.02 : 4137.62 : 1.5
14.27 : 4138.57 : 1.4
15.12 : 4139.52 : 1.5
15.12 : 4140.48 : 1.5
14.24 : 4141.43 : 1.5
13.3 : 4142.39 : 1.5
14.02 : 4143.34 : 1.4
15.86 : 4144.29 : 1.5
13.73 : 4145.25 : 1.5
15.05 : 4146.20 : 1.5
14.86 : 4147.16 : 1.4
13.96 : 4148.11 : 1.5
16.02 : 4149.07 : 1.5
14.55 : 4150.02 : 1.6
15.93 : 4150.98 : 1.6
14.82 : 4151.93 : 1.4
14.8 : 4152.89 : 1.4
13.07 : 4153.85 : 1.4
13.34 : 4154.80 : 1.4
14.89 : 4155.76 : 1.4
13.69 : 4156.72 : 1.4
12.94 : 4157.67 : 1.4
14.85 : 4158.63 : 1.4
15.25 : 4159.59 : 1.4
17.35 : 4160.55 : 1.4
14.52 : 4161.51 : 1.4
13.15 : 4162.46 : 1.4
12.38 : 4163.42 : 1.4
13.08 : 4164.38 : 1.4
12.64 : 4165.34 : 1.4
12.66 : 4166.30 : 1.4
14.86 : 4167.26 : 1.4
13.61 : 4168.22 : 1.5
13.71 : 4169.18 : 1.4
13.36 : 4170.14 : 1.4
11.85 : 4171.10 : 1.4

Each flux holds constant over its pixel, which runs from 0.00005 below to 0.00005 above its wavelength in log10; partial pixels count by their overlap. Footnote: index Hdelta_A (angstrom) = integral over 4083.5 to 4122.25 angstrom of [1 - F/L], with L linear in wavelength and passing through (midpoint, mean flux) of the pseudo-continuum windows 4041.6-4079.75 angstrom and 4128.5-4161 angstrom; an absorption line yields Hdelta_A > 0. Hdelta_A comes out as -3.4 angstrom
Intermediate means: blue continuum 14.2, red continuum 14.4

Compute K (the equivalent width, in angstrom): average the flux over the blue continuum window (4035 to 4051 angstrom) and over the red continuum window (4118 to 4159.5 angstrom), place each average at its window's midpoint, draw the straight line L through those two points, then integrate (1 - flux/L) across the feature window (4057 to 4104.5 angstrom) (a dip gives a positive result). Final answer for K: -3.9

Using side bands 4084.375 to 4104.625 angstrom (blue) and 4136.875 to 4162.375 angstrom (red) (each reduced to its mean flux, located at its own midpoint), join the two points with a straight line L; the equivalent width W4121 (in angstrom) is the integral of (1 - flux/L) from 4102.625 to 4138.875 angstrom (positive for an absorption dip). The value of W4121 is 1.7 angstrom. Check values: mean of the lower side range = 16.2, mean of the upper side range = 14.6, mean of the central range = 14.7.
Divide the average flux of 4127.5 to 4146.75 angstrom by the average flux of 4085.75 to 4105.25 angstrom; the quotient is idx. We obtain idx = 0.88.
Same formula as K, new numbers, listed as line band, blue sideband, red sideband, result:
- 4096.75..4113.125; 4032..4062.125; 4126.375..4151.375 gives -0.7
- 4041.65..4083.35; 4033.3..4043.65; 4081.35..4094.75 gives 2.7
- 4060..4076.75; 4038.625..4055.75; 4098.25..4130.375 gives 0.0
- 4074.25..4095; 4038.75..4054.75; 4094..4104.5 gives -1.0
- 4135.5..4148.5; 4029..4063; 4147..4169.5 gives 0.1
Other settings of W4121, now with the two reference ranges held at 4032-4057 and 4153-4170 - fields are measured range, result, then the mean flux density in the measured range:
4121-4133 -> -0.7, 14.7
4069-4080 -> -0.7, 14.7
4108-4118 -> -1.0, 15.2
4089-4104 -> -2.7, 16.3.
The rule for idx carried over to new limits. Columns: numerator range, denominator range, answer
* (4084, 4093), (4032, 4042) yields 1.13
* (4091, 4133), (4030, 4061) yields 1.12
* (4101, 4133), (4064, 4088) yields 1.01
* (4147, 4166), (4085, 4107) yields 0.89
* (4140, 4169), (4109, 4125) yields 0.96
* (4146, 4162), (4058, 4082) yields 1.02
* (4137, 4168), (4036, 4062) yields 1.03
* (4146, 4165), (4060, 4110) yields 0.95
